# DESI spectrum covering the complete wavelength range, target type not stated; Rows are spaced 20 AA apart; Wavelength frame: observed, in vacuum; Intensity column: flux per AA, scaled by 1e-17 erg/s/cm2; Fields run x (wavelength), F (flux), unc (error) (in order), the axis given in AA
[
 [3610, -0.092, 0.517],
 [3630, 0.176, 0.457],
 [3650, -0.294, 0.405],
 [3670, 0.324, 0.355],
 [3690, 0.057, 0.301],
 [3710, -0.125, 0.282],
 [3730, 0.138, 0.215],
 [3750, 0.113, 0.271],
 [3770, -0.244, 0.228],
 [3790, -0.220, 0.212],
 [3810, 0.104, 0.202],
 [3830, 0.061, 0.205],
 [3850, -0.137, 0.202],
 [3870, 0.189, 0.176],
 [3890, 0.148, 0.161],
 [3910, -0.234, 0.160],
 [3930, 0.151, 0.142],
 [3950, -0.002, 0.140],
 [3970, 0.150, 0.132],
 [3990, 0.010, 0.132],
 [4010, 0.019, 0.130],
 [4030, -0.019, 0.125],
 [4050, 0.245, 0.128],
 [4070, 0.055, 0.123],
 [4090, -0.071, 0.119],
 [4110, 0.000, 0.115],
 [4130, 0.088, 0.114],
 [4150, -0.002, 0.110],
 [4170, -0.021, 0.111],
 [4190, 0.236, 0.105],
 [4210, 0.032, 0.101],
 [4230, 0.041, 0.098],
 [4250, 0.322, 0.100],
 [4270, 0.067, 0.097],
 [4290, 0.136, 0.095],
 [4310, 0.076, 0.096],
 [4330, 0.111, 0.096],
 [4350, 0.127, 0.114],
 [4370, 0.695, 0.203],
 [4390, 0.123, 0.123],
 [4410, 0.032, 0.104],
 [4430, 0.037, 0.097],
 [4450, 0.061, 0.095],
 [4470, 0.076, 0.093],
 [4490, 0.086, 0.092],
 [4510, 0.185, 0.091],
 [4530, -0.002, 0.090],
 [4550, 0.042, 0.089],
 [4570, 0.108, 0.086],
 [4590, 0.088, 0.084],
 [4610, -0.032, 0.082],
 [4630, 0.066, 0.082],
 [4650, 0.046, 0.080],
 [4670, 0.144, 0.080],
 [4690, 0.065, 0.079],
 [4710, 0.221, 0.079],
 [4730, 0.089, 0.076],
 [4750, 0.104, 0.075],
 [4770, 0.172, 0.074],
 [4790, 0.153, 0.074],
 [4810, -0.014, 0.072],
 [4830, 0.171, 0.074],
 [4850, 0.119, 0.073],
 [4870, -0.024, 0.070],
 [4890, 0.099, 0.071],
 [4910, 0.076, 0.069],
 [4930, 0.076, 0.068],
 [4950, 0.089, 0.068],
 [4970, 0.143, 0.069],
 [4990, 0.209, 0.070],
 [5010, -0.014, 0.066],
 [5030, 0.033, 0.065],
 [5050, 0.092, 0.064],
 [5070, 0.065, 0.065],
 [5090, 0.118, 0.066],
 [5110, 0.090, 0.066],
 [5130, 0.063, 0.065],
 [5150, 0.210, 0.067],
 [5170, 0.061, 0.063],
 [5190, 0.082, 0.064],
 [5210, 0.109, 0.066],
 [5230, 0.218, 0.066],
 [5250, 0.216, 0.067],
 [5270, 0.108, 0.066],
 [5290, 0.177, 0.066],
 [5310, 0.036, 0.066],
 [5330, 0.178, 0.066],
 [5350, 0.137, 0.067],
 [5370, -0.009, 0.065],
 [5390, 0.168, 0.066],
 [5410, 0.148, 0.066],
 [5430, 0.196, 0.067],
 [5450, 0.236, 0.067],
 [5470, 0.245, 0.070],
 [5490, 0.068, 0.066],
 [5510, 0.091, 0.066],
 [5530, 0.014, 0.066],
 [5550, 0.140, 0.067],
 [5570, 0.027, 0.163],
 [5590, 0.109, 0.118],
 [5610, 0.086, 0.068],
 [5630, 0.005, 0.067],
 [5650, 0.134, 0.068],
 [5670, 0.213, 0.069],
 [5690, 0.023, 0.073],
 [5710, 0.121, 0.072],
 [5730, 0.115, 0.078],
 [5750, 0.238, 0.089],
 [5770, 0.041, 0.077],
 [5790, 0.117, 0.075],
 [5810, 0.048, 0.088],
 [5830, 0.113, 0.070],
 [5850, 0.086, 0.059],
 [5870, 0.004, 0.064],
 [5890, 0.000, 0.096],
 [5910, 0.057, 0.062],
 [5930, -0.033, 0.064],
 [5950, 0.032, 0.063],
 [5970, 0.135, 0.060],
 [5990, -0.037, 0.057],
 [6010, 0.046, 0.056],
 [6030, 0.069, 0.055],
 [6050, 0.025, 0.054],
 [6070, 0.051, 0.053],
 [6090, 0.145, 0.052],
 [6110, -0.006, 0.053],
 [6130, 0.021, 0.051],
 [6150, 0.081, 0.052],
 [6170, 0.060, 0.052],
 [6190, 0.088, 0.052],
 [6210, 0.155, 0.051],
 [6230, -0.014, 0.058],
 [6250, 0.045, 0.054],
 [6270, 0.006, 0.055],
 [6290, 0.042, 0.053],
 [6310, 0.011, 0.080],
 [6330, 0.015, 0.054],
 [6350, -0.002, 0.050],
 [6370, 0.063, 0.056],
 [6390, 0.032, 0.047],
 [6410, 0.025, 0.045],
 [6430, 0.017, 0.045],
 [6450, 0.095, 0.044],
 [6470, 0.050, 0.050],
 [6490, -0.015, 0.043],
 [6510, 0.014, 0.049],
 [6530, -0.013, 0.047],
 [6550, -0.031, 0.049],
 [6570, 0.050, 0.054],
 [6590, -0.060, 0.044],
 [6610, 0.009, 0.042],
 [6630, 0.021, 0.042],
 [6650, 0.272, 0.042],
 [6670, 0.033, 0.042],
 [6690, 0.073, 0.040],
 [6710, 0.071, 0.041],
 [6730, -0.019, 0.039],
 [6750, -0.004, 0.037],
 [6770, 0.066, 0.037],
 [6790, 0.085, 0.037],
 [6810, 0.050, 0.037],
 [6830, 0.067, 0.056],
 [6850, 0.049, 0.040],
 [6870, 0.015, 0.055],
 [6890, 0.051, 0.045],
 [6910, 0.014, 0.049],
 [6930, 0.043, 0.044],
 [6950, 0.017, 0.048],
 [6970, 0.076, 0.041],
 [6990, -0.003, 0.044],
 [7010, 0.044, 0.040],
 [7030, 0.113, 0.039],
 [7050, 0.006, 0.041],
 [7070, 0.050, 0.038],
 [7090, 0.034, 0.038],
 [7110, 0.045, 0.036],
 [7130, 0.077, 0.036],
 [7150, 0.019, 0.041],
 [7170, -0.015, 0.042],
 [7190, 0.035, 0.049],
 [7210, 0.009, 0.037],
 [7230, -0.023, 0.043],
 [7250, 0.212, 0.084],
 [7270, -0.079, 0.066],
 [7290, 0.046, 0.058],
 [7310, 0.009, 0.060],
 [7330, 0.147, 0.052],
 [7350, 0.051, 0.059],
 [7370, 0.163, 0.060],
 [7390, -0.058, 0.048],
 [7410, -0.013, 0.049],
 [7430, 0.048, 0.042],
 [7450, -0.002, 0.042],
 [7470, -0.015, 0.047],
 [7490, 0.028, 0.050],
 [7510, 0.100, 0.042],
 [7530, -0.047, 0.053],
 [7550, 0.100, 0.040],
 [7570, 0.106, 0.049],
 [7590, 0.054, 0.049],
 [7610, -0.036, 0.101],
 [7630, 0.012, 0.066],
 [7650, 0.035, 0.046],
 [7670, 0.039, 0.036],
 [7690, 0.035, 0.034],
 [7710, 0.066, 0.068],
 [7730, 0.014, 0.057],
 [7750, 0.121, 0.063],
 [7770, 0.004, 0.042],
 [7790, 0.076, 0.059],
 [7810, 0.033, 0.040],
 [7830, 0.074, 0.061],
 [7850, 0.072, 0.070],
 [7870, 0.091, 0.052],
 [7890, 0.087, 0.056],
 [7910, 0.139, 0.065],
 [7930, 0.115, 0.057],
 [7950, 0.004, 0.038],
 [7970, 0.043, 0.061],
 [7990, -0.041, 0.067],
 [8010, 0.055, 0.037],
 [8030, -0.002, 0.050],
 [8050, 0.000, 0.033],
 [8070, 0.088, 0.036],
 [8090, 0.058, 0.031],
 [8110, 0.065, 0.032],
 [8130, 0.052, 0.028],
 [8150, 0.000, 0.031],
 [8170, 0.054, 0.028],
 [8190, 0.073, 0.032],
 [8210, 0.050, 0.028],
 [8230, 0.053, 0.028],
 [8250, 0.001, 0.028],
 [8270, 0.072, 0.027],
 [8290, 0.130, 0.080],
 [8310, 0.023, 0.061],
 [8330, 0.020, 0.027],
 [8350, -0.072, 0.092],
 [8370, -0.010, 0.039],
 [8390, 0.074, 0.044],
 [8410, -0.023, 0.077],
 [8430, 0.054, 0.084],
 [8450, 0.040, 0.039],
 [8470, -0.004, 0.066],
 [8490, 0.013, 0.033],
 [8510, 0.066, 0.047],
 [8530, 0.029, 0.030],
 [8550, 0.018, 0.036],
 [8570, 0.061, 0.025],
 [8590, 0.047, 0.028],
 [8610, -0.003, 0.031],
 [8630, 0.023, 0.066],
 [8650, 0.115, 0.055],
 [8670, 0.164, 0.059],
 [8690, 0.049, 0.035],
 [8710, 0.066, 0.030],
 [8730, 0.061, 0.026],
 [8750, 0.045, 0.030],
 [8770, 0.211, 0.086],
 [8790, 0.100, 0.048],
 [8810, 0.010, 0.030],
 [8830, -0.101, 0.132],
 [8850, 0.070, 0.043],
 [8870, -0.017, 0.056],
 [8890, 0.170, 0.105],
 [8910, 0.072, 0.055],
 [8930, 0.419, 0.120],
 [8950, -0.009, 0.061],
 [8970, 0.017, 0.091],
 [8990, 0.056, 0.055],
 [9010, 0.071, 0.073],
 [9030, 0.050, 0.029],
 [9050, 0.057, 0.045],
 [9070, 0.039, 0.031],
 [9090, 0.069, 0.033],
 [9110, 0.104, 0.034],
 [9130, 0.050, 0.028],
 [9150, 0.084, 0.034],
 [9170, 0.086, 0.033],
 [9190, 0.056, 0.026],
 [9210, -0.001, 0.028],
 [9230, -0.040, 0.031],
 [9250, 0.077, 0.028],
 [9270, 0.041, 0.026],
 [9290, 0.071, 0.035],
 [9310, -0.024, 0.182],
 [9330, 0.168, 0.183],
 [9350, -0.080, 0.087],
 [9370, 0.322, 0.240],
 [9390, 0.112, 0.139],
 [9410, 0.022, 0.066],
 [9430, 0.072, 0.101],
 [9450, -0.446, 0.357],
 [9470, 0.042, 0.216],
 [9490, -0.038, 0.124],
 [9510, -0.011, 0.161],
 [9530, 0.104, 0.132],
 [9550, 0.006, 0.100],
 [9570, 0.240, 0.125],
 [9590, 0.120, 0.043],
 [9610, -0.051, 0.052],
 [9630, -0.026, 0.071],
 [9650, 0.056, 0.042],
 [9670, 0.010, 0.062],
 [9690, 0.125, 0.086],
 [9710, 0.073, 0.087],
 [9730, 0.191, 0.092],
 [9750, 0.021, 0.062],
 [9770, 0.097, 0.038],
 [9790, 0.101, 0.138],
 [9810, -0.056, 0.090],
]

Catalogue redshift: 0.78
